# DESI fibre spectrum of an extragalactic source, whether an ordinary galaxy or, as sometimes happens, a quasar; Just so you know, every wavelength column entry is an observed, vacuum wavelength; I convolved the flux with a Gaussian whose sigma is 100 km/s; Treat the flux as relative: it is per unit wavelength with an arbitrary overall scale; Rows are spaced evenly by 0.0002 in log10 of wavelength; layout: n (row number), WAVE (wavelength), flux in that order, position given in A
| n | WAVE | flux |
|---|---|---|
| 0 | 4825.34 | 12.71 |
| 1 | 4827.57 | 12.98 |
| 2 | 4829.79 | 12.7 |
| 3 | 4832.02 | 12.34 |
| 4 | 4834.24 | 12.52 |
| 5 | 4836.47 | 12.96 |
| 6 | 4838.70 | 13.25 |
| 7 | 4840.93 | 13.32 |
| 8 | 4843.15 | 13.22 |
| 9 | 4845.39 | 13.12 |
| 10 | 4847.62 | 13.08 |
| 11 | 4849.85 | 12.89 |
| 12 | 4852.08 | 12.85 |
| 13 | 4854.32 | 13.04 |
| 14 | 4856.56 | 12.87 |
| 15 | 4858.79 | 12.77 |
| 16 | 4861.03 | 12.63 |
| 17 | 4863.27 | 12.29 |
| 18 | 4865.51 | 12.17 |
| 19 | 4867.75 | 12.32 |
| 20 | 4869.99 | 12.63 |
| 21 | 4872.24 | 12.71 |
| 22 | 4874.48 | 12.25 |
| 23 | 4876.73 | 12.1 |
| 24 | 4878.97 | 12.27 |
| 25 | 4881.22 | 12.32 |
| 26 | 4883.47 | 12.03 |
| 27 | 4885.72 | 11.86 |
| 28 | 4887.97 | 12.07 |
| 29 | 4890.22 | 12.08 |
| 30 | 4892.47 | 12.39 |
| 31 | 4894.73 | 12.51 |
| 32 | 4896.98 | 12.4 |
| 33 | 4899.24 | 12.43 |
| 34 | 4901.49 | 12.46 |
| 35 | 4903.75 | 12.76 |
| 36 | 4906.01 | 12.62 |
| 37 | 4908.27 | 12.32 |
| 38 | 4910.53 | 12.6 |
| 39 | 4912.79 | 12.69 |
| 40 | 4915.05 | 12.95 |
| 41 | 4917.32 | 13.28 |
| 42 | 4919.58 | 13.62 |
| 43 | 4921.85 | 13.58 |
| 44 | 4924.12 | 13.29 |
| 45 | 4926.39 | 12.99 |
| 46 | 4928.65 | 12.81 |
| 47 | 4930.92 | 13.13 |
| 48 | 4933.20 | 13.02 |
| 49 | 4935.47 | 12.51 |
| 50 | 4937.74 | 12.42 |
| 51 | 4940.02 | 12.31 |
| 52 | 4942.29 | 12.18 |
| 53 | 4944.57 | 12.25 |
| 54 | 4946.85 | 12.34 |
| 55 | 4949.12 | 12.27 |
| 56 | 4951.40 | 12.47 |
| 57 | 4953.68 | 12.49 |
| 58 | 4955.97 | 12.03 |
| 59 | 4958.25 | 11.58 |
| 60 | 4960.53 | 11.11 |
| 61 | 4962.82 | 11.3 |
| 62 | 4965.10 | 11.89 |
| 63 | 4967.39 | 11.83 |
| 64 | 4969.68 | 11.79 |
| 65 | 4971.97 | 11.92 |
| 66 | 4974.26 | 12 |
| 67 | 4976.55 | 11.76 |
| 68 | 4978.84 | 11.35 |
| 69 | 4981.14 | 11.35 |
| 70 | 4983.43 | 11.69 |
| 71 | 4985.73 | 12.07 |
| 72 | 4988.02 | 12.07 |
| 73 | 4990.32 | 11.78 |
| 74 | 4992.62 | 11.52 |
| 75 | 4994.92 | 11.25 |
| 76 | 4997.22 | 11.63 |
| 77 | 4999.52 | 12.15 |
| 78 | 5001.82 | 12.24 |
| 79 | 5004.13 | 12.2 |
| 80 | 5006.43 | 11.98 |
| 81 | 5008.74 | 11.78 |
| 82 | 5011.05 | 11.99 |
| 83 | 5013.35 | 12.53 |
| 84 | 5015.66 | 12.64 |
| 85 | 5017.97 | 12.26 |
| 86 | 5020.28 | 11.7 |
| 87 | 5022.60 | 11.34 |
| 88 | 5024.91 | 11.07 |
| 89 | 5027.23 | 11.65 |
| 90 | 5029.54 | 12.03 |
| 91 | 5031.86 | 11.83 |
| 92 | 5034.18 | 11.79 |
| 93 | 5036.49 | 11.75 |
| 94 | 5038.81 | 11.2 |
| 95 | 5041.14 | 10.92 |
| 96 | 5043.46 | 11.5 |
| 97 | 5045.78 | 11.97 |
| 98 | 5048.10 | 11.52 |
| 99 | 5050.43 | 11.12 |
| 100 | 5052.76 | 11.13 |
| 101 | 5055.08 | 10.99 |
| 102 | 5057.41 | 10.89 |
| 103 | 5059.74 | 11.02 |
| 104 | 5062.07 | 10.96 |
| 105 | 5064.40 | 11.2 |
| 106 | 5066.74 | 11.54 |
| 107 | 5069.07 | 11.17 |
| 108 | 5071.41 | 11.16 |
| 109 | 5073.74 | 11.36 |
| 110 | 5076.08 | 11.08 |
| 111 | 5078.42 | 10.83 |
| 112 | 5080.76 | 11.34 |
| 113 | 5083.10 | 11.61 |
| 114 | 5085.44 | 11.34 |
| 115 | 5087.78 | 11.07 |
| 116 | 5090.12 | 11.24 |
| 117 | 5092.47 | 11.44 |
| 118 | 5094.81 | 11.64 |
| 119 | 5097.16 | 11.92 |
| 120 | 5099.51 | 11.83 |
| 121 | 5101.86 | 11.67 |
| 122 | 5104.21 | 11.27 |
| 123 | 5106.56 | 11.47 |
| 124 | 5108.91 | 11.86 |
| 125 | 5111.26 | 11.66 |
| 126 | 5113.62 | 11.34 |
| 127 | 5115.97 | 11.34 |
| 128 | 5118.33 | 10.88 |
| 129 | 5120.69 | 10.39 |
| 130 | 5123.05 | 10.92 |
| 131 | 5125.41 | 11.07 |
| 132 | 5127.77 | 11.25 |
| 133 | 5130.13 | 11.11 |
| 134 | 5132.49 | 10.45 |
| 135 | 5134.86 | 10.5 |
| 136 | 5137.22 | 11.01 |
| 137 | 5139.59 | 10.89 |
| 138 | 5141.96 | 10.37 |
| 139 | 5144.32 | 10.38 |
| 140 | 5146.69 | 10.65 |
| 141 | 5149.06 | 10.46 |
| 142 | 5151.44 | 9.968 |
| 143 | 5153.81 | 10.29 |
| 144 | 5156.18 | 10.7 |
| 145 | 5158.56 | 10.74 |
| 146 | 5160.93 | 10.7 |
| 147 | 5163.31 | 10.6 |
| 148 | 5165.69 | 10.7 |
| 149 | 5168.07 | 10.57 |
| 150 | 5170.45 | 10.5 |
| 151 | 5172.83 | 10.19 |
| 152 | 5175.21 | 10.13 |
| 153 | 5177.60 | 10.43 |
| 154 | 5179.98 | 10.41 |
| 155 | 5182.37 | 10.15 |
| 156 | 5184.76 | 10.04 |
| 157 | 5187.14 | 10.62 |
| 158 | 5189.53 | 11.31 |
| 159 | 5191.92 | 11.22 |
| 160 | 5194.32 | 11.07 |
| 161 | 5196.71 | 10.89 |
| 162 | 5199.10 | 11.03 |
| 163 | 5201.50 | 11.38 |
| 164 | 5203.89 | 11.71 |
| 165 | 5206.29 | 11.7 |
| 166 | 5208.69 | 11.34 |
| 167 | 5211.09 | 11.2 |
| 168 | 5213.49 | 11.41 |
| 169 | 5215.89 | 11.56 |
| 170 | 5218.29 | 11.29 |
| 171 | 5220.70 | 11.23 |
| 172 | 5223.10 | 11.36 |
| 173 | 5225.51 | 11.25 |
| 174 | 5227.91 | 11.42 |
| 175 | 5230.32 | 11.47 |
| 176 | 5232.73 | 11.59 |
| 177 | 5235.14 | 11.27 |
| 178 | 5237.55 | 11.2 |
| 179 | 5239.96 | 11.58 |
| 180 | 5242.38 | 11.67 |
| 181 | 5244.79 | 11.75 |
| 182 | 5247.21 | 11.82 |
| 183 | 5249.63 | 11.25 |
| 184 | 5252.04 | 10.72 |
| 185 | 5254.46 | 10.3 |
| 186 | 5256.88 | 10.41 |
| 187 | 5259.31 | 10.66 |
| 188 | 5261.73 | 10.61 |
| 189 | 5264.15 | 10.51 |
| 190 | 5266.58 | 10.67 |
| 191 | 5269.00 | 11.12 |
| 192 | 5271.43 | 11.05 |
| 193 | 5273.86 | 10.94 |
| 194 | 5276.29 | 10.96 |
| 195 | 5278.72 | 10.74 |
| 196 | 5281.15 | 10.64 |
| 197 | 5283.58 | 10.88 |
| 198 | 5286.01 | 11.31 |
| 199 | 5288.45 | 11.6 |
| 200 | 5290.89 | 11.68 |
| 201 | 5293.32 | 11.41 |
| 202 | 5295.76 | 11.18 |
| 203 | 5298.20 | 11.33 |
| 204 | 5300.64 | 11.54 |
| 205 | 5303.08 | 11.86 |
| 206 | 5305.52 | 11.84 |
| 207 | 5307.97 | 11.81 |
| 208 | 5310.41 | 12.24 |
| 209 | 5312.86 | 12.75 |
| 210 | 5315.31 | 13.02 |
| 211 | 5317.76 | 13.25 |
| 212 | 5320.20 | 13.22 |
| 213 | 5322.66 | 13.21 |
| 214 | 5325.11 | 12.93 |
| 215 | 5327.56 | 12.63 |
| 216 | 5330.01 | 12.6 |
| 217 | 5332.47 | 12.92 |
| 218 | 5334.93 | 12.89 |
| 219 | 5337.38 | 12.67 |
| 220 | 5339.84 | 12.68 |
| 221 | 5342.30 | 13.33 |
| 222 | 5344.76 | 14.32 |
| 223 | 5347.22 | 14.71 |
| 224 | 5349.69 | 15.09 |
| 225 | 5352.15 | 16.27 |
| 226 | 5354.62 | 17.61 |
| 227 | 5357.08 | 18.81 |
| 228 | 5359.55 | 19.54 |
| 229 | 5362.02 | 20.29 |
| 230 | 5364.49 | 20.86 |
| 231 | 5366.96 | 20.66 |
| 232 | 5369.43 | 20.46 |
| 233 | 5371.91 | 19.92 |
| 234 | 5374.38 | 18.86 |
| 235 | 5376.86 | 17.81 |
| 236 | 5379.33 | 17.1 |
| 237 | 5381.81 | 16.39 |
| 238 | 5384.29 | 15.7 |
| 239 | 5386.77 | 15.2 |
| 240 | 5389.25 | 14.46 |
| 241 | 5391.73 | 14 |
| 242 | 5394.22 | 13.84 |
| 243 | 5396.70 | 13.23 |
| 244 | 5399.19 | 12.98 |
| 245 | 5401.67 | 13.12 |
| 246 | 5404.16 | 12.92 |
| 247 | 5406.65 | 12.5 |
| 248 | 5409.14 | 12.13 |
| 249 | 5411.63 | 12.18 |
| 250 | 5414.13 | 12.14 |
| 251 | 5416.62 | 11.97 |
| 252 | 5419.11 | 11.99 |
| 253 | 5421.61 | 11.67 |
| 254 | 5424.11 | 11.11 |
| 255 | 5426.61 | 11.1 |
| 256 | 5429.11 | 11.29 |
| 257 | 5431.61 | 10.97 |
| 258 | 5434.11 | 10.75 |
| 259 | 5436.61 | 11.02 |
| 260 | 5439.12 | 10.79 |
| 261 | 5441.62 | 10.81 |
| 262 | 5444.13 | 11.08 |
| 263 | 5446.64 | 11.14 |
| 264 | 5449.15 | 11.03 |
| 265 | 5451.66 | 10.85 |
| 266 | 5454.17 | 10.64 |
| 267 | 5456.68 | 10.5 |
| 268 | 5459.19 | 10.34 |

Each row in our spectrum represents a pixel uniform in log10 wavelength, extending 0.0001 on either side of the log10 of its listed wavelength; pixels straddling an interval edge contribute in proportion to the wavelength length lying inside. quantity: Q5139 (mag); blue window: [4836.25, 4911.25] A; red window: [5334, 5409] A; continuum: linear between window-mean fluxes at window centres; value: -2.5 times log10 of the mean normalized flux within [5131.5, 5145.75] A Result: 0.33 mag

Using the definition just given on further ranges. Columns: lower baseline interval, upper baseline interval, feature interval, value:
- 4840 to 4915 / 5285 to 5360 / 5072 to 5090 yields 0.15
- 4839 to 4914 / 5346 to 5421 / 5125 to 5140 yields 0.28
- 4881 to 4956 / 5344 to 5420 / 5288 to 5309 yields 0.29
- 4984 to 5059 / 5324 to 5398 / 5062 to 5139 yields 0.13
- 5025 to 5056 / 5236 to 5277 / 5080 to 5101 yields -0.01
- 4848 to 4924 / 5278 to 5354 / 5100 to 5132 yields 0.12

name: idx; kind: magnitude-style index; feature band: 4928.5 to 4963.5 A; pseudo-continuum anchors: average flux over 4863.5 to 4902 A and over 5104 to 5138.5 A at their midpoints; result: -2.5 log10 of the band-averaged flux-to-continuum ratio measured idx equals -0.03 mag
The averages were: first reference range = 12.3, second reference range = 11.1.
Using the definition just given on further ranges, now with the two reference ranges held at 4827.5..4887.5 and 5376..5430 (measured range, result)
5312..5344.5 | 0.03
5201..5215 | 0.15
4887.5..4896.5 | 0.03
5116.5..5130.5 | 0.19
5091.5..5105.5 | 0.12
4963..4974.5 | 0.08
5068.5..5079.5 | 0.16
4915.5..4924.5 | -0.06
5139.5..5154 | 0.24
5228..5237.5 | 0.15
